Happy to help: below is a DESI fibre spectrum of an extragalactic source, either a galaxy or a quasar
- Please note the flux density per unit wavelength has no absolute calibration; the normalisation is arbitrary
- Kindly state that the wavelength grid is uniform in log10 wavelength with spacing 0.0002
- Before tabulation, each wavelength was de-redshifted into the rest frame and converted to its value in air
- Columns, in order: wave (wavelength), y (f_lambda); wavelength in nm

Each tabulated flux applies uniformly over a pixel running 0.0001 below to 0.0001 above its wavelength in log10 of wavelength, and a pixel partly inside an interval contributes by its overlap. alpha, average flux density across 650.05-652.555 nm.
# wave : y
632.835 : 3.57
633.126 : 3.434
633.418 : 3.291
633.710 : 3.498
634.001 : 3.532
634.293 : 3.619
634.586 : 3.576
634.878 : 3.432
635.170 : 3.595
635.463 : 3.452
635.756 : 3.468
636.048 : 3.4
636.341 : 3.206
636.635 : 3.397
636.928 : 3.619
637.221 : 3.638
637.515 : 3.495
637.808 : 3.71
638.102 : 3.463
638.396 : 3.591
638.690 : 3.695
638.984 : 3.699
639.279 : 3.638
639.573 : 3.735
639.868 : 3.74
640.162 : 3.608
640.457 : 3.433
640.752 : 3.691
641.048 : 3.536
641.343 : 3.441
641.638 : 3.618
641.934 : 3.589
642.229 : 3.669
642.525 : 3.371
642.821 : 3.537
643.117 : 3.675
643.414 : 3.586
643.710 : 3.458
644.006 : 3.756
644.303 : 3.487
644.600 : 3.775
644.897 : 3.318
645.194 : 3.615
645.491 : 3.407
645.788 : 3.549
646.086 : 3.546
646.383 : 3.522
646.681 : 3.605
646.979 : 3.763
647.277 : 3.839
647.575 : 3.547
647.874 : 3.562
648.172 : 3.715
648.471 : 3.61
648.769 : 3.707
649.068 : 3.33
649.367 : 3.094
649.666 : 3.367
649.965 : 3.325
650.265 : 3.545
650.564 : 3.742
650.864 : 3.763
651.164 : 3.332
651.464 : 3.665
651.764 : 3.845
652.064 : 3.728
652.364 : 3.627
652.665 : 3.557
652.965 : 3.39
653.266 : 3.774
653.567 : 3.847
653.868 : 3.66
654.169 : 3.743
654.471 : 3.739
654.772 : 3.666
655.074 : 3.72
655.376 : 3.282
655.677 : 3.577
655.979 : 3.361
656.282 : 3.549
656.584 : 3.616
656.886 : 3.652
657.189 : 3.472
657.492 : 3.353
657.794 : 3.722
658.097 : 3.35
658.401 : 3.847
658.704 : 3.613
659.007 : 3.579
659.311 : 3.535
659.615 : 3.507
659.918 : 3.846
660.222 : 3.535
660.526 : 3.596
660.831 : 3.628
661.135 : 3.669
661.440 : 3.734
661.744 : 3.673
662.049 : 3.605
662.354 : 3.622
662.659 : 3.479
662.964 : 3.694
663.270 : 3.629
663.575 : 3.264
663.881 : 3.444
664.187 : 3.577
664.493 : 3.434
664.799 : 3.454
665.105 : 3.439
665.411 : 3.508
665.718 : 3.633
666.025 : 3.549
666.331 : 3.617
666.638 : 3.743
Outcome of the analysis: 3.65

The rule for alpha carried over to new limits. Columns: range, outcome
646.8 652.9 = 3.58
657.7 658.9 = 3.63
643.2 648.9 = 3.6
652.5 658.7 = 3.59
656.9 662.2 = 3.6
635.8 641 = 3.57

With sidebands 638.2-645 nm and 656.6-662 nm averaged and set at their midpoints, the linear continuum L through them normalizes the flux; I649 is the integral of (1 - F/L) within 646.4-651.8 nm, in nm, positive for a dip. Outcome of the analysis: 0.05 nm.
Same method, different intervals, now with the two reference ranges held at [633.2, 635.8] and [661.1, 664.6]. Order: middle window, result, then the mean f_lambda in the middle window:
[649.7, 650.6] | 0.01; 3.49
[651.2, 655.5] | -0.14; 3.65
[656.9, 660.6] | -0.03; 3.58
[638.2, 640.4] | -0.09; 3.66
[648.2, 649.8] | 0.04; 3.44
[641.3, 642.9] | -0.01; 3.54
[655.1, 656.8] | 0.02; 3.5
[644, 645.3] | -0.02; 3.57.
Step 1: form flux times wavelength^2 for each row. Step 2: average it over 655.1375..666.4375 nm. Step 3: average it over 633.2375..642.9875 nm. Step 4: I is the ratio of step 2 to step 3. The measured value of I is 1.08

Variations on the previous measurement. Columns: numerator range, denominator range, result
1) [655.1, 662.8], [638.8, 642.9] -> 1.05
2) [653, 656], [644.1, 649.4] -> 1.04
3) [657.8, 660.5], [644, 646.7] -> 1.06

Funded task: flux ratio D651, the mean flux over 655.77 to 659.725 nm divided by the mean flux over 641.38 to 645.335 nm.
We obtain 0.99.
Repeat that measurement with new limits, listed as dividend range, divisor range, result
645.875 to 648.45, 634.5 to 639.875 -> 1.02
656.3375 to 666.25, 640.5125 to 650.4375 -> 1.01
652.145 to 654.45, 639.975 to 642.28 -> 1.03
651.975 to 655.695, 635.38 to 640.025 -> 1.02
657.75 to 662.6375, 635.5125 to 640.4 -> 1.02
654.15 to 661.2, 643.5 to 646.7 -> 1.01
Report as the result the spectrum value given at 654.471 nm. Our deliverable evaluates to 3.739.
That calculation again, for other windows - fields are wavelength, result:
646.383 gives 3.522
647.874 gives 3.562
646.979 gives 3.763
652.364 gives 3.627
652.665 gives 3.557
